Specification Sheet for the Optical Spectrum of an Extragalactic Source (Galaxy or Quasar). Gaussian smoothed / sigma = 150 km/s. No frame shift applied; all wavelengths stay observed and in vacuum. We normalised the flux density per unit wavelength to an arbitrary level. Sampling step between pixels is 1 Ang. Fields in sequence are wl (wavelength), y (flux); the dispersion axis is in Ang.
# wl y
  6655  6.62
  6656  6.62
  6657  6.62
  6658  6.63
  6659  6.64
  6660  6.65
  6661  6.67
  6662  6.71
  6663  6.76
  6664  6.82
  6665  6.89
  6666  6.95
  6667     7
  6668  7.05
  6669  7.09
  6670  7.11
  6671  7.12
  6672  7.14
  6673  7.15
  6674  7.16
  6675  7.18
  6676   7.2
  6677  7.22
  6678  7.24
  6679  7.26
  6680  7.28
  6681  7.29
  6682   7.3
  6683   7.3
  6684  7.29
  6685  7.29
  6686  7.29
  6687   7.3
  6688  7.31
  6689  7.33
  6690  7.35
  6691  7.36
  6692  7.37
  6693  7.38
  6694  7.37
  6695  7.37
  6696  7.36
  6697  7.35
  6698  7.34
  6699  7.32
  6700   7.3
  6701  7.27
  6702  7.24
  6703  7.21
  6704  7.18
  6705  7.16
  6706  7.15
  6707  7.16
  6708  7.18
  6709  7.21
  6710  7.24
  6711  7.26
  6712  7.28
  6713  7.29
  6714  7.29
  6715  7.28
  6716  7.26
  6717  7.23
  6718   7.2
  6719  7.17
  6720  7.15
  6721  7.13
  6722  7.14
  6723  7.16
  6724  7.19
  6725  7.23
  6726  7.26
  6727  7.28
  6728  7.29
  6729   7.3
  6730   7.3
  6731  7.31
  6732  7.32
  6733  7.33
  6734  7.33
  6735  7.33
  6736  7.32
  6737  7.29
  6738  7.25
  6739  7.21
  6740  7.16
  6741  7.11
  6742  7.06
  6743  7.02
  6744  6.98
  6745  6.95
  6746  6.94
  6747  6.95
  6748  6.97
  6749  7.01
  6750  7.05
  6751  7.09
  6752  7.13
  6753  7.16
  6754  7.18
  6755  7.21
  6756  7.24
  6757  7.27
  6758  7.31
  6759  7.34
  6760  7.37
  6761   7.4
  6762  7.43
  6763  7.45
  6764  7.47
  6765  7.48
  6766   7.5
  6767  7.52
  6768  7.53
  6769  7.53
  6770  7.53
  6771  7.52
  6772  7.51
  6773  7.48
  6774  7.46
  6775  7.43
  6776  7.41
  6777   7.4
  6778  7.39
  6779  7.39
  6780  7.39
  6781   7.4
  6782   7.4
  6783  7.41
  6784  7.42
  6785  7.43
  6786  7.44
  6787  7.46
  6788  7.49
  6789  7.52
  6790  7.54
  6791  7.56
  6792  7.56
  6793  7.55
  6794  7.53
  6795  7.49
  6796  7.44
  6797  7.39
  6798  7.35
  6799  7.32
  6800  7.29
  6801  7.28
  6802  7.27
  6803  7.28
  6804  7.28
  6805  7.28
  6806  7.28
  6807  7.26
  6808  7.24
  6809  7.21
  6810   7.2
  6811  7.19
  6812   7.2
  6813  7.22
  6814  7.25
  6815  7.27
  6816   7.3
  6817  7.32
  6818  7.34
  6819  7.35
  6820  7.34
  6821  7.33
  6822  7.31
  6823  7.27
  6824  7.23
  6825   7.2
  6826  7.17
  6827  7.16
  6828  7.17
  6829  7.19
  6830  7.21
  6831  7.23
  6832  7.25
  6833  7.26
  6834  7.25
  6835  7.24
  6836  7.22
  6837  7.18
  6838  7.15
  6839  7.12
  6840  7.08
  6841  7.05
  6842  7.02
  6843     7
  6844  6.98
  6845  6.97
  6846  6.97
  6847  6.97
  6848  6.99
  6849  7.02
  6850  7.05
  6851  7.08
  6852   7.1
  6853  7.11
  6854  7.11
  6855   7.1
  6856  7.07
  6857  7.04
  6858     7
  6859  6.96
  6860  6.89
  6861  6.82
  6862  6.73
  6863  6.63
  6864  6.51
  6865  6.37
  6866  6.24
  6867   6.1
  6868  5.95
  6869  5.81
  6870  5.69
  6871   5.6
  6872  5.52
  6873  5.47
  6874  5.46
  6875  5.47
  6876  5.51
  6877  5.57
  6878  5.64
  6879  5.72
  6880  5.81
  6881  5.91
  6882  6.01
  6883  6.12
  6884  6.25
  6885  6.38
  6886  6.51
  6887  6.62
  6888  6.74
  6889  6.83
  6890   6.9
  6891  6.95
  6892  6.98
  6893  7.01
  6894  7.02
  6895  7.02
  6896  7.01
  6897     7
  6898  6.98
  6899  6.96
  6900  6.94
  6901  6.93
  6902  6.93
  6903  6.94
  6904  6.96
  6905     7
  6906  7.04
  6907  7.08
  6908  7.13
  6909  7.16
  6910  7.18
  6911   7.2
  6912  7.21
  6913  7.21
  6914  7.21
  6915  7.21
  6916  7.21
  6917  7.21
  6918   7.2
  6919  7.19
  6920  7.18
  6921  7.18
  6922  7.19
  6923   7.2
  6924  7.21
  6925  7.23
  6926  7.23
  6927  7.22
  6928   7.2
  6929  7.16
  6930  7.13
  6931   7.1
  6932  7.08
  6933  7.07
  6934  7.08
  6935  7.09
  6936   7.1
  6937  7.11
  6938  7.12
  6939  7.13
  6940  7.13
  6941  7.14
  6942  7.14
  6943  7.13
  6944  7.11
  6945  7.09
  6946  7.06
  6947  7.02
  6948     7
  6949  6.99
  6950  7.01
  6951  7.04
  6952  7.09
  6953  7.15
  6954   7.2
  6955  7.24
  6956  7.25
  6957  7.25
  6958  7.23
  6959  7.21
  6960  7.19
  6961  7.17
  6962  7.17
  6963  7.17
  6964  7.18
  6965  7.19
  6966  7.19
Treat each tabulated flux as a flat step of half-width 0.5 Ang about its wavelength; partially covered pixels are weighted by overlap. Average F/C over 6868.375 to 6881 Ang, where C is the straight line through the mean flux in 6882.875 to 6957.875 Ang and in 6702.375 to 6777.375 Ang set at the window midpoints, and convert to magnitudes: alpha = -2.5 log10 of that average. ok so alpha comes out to 0.254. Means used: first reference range 7.26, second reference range 7.05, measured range 5.62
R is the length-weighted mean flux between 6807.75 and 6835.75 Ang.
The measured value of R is 7.25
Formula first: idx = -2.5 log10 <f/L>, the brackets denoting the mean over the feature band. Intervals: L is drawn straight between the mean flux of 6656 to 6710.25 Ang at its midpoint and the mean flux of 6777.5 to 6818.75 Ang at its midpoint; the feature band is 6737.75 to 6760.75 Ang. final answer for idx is 0.02 mag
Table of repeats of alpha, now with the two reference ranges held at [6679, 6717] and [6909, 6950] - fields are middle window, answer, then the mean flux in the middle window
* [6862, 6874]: 0.20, 6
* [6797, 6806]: -0.01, 7.3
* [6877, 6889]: 0.17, 6.16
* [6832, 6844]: 0.01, 7.14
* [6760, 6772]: -0.04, 7.48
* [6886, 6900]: 0.04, 6.91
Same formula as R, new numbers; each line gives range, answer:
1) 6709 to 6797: 7.31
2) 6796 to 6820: 7.28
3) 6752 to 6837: 7.35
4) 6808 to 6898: 6.79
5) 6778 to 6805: 7.42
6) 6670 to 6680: 7.19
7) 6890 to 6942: 7.1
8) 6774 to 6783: 7.41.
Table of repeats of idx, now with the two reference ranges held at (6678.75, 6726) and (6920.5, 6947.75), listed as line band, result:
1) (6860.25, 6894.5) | 0.156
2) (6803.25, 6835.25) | -0.008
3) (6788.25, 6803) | -0.033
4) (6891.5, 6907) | 0.026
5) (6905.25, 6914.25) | -0.001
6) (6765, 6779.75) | -0.036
